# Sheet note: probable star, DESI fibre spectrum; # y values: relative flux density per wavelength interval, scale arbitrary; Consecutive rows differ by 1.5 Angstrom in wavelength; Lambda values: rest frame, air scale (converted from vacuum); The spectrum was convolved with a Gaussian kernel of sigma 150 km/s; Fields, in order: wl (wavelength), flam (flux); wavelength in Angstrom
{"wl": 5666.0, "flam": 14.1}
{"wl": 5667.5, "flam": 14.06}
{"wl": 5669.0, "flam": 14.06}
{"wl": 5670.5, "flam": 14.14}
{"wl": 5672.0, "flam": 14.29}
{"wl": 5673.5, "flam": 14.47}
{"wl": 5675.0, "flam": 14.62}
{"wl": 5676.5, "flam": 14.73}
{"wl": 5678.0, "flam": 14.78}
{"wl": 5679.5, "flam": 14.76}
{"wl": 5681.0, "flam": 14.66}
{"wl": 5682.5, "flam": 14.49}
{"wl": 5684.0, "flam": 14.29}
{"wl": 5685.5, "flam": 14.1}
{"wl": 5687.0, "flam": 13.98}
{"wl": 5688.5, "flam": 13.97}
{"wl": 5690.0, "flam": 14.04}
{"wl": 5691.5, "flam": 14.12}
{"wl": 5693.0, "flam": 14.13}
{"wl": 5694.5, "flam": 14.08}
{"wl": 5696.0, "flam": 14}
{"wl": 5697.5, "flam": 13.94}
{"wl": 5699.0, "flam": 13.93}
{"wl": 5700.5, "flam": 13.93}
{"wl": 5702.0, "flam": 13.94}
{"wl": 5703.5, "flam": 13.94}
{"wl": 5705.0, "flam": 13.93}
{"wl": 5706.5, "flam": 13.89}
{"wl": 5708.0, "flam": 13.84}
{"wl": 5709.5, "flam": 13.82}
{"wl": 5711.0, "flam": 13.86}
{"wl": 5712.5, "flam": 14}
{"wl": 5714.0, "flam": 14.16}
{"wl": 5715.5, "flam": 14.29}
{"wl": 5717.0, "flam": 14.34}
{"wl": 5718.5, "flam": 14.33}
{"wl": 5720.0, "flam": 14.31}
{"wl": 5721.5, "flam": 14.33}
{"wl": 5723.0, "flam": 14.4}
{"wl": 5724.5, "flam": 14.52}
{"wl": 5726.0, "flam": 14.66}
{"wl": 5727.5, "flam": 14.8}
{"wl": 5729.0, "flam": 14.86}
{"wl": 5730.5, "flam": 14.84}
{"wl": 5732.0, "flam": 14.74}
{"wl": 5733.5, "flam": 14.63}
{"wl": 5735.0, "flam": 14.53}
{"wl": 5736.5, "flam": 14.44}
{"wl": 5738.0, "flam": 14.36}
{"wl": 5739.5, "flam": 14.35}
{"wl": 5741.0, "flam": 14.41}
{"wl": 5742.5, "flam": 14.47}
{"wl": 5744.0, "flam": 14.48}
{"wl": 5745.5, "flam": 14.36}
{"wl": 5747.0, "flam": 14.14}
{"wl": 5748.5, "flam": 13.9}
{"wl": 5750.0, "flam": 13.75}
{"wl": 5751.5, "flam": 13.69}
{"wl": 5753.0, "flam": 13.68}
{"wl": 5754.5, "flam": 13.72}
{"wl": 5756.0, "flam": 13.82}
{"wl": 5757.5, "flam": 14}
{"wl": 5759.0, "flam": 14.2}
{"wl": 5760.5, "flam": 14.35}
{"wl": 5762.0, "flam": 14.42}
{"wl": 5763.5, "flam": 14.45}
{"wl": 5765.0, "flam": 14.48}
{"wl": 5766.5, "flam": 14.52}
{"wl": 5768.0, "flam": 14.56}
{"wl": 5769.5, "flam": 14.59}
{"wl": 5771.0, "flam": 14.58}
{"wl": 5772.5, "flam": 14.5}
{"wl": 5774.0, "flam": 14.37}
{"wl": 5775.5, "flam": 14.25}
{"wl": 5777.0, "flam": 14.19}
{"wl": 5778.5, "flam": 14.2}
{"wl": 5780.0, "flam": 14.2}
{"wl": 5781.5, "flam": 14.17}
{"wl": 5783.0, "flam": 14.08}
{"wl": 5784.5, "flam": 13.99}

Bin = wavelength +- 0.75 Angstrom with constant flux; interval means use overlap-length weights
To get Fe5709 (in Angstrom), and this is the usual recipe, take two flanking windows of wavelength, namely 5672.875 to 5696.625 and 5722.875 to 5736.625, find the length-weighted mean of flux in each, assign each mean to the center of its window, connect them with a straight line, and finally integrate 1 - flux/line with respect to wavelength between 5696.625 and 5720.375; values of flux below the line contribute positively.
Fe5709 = 0.8 Angstrom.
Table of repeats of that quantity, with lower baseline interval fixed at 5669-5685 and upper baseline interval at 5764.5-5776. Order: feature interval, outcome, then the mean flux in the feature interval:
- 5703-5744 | 0.4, 14.3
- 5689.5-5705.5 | 0.5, 14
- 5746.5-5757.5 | 0.5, 13.8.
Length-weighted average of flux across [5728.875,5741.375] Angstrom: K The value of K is 14.6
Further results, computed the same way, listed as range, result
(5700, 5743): 14.3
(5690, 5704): 14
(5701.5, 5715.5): 14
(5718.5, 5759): 14.3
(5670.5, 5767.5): 14.3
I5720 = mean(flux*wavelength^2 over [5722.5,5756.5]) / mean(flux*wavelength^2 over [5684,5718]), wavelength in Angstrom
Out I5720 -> 1.04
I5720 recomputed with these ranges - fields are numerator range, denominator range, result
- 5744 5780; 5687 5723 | 1.03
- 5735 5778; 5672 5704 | 1.03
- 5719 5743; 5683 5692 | 1.05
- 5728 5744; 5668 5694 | 1.04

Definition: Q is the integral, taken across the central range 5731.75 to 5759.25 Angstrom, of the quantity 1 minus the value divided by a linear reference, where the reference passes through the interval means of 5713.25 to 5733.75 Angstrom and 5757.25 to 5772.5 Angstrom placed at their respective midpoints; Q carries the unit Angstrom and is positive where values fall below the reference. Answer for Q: 0.5 Angstrom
